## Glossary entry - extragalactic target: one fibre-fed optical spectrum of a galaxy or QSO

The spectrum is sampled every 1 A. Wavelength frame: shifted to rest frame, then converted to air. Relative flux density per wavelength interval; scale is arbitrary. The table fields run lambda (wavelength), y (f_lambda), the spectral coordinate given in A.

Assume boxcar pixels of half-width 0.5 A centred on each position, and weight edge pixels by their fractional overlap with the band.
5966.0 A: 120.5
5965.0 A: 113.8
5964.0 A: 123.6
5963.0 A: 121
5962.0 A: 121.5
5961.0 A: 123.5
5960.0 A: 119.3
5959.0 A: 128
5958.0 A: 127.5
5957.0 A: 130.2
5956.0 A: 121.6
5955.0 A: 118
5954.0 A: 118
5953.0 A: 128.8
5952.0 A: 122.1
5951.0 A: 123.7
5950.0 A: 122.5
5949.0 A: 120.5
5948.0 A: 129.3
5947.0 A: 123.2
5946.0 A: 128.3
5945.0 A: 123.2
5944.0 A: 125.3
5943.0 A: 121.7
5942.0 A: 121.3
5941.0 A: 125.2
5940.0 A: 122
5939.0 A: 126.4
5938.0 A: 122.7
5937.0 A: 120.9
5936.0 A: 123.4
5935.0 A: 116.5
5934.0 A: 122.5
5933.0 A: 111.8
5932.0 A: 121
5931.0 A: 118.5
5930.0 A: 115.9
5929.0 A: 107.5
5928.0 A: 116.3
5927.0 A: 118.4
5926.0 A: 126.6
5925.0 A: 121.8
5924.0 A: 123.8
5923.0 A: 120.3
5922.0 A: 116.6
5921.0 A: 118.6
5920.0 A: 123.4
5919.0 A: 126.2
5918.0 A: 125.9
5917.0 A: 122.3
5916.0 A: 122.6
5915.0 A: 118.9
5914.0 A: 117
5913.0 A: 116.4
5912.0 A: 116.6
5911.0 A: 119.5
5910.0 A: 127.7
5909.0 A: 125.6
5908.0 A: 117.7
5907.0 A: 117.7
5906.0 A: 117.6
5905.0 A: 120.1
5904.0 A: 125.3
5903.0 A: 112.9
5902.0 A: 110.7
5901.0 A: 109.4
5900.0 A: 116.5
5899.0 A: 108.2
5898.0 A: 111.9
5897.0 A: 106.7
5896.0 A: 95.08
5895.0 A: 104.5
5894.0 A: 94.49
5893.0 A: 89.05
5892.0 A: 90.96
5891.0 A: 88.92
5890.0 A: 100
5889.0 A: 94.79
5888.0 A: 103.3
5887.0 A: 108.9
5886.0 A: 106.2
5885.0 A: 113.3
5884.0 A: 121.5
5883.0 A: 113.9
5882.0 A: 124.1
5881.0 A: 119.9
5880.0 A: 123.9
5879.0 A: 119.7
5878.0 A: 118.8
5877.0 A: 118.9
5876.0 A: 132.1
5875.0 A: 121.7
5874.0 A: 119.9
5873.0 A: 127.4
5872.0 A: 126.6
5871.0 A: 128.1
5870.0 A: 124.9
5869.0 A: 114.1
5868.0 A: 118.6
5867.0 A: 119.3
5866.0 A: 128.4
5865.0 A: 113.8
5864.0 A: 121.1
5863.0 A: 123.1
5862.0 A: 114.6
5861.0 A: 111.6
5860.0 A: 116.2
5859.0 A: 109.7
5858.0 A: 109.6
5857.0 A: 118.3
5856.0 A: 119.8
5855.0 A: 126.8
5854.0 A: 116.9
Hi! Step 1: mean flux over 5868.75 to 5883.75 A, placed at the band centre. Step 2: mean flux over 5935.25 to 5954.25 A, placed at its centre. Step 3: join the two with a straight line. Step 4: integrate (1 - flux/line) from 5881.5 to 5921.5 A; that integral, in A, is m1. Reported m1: 3.3 A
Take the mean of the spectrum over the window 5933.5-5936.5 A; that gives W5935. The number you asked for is 121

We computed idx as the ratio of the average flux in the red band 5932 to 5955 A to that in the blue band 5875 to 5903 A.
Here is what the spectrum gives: 1.1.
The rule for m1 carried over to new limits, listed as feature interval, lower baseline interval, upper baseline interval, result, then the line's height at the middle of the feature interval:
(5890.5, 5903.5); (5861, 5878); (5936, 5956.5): 2.04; 122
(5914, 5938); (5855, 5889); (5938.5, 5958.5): 0.45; 122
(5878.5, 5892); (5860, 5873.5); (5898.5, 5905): 0.86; 117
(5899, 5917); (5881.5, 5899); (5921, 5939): -1.19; 111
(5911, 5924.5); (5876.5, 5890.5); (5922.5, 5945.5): -0.27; 118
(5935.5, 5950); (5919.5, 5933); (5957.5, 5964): -0.32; 121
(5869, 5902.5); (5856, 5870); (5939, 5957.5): 1.94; 119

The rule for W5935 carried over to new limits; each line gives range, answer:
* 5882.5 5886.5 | 114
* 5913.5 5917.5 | 120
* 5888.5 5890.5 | 97.4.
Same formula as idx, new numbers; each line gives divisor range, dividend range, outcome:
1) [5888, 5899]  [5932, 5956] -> 1.24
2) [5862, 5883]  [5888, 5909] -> 0.88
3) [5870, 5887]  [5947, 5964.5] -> 1.02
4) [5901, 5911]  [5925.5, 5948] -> 1.02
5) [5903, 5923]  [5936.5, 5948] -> 1.03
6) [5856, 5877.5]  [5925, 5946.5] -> 1.01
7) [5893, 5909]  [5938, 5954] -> 1.12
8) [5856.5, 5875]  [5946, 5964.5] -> 1.04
